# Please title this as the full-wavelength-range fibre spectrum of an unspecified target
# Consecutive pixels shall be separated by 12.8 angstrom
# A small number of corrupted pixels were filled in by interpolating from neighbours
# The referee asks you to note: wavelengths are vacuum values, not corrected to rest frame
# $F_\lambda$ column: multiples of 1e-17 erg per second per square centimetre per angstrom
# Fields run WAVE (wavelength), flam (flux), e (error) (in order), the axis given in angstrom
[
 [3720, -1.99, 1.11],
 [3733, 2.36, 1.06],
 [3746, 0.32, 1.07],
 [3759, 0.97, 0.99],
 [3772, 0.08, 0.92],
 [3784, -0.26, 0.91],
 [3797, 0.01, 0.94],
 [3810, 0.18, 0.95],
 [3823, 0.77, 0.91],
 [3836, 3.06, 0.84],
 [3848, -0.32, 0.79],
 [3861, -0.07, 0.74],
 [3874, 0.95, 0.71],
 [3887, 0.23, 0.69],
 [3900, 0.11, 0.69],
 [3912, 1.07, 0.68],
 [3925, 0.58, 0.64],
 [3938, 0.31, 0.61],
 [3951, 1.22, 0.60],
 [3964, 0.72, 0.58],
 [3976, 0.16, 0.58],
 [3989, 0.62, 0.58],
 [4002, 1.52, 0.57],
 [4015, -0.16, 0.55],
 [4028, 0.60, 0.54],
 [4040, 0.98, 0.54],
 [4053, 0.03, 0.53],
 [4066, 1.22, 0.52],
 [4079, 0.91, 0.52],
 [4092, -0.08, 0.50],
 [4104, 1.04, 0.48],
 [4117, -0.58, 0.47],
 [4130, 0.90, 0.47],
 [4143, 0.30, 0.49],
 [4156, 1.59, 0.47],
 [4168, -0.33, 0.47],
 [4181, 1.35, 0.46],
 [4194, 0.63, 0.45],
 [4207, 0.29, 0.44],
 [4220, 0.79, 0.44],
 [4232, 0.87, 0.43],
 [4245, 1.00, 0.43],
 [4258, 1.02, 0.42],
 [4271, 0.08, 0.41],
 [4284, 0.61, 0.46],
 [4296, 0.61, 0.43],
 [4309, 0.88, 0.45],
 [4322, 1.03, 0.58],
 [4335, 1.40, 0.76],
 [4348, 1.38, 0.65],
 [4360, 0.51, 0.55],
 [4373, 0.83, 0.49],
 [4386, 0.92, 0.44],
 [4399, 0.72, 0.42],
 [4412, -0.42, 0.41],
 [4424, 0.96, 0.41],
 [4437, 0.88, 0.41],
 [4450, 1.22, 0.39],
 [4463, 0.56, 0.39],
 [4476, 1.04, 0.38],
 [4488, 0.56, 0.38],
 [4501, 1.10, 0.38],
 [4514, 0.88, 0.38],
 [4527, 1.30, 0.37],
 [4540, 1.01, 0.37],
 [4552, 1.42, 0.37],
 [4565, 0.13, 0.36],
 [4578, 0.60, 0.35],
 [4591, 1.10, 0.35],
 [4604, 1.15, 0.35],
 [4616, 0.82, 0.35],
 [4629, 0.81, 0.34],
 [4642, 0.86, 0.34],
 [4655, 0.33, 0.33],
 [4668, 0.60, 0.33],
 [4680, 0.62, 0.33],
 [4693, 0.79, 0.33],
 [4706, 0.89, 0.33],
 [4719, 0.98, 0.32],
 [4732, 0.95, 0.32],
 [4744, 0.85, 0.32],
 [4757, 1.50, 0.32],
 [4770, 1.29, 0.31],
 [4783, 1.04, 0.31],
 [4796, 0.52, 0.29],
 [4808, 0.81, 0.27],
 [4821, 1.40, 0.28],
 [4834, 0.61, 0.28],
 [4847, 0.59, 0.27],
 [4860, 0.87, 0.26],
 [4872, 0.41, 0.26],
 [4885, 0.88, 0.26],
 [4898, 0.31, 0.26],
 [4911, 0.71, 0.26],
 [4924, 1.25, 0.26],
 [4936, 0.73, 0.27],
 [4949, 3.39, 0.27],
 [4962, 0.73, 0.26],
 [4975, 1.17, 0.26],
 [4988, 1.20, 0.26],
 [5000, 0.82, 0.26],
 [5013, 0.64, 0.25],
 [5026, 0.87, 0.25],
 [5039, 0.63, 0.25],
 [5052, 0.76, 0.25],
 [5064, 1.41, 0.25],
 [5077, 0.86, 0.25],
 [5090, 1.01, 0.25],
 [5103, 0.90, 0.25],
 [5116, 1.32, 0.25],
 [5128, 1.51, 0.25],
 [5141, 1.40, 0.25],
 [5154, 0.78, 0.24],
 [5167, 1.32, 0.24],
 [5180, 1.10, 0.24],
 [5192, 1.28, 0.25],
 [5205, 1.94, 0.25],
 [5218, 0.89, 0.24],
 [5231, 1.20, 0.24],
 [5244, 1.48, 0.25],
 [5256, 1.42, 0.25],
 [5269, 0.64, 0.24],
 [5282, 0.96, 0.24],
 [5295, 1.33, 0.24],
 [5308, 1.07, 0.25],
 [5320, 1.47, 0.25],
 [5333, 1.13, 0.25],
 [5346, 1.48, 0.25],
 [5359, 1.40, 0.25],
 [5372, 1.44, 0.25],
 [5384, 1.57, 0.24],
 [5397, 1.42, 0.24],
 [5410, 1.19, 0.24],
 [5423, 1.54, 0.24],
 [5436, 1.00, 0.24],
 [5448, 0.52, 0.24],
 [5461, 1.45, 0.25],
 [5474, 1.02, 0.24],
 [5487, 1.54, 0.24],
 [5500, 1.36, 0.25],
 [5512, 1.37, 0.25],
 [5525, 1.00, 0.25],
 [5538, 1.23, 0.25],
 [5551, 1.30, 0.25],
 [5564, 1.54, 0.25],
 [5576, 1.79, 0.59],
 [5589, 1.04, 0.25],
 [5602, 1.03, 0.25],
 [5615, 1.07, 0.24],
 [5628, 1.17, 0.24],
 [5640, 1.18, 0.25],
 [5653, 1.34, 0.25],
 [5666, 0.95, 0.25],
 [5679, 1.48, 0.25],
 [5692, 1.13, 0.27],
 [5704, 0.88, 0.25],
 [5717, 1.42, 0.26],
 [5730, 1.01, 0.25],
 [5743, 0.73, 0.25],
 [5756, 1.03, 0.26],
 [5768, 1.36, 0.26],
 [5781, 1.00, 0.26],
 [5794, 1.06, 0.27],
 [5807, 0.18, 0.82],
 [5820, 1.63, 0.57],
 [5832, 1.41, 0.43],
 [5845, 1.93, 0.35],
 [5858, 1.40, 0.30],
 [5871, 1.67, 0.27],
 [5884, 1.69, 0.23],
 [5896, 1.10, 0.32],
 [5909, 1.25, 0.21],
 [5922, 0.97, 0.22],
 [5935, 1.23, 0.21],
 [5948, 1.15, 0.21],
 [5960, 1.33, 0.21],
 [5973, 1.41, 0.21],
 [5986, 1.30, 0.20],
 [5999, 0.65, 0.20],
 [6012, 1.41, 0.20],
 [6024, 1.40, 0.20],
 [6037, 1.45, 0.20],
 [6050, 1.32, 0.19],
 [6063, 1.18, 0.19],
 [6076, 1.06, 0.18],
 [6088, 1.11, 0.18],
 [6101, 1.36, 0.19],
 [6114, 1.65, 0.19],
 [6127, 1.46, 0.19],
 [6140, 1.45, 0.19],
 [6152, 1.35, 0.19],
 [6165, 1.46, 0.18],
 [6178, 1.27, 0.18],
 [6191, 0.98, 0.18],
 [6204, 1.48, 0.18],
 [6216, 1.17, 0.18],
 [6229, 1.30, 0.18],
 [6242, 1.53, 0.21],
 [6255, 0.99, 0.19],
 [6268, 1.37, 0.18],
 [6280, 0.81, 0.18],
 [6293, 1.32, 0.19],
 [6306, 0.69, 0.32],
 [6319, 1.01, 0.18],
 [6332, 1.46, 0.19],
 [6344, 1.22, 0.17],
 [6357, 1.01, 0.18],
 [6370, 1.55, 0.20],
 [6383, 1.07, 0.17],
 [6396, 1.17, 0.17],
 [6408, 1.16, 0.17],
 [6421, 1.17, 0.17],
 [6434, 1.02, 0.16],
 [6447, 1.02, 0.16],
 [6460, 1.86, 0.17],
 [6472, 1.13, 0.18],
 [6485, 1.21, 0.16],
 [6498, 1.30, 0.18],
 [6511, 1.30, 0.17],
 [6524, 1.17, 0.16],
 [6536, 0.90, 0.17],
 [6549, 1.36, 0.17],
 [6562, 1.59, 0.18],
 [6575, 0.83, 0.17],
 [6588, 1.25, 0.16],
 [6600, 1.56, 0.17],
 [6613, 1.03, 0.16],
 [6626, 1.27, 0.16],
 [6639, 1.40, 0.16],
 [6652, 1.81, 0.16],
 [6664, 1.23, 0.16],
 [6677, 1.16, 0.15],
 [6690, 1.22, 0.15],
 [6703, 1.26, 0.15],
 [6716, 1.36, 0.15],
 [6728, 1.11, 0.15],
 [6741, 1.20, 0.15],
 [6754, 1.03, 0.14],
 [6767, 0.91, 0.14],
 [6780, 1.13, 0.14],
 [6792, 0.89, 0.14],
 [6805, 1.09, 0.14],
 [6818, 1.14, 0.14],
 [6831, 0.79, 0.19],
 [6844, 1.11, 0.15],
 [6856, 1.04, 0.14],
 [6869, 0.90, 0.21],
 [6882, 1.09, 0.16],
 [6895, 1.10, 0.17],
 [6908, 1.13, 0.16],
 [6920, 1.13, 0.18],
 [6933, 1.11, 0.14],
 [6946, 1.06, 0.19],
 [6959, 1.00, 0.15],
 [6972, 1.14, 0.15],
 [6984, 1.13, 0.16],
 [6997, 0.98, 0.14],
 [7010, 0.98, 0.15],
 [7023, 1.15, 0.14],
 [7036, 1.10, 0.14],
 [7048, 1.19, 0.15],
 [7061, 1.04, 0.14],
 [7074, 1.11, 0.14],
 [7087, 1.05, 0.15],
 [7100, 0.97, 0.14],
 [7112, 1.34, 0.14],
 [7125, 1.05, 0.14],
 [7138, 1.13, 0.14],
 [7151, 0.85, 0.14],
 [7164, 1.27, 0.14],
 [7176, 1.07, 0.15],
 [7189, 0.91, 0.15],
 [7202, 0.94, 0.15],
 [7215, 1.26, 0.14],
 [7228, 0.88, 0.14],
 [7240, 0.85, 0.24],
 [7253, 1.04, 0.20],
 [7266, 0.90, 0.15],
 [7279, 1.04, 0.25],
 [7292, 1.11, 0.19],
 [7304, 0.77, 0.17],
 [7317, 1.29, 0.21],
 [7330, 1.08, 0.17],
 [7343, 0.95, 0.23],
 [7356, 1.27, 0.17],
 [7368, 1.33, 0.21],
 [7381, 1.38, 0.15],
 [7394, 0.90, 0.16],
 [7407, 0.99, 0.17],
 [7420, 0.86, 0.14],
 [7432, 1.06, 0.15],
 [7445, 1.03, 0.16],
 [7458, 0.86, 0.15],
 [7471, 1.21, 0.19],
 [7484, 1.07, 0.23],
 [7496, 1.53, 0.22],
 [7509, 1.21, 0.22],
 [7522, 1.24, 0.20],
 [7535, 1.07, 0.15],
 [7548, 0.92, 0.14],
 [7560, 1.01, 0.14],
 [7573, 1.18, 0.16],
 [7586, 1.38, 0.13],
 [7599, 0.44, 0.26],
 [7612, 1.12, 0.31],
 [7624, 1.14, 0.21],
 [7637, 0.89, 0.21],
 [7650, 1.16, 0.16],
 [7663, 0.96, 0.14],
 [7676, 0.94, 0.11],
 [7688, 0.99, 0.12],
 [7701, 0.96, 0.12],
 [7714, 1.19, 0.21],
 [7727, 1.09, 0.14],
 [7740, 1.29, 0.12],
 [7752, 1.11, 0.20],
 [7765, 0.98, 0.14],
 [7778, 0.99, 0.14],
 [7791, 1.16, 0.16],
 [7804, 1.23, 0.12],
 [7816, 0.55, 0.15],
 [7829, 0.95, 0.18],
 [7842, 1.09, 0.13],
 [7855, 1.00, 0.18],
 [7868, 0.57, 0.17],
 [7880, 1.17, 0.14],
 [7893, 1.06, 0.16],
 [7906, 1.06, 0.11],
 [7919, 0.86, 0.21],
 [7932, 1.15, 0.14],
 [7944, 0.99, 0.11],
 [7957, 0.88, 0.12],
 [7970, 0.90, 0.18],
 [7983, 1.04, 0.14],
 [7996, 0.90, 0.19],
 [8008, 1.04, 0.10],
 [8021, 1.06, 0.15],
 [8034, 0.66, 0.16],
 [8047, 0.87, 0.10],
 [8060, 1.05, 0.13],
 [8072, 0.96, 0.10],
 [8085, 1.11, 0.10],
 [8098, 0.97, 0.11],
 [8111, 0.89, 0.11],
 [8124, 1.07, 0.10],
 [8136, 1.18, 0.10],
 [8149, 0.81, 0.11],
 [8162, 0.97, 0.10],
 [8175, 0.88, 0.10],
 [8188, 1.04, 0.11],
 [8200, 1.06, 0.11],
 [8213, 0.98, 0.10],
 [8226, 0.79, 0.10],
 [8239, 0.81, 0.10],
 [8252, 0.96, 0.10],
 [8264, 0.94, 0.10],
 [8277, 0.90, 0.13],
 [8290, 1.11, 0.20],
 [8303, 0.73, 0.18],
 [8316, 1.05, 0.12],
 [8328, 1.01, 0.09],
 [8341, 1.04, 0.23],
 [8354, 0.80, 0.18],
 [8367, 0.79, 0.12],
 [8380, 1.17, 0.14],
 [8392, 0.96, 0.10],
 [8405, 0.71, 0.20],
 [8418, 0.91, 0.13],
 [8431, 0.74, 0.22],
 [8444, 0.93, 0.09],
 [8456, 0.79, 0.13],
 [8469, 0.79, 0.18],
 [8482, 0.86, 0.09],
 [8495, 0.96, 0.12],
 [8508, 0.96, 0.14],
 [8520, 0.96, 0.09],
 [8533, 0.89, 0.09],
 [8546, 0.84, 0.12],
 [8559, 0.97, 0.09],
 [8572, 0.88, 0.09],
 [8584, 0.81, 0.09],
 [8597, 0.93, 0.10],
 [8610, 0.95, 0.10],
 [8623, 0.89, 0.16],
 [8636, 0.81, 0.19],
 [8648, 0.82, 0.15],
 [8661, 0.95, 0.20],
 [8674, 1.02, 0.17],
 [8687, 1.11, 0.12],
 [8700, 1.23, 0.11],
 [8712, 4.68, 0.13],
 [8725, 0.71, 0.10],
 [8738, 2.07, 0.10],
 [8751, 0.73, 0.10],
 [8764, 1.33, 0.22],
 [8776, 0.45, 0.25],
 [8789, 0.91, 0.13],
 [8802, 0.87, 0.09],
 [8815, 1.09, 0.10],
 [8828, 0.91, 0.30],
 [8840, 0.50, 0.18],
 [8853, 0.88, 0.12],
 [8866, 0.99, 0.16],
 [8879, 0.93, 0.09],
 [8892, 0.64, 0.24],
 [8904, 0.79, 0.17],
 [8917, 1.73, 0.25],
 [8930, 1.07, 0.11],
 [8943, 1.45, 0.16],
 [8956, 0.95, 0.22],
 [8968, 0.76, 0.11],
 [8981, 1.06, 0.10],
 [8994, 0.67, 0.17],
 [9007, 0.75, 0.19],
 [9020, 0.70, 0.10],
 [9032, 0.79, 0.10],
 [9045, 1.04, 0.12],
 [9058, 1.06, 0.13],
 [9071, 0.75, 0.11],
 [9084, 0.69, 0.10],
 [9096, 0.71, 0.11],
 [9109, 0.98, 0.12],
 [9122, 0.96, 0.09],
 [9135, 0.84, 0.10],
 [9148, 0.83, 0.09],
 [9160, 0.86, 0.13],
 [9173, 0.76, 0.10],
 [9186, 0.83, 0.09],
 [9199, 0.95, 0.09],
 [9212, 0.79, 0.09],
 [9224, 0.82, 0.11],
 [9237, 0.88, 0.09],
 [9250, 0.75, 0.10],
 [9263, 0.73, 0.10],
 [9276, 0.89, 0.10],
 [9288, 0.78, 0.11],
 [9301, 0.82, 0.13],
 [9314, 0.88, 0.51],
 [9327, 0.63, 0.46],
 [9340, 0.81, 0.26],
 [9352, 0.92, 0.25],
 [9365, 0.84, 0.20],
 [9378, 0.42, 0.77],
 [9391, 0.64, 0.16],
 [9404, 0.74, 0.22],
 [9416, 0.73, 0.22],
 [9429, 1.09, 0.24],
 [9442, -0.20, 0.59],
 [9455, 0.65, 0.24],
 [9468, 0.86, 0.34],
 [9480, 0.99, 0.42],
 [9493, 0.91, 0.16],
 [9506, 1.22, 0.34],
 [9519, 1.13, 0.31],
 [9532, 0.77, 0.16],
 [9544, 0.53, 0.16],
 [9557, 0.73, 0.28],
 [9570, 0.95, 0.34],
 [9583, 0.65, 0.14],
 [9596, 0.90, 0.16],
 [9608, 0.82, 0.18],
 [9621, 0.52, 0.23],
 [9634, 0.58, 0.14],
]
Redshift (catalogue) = 0.33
